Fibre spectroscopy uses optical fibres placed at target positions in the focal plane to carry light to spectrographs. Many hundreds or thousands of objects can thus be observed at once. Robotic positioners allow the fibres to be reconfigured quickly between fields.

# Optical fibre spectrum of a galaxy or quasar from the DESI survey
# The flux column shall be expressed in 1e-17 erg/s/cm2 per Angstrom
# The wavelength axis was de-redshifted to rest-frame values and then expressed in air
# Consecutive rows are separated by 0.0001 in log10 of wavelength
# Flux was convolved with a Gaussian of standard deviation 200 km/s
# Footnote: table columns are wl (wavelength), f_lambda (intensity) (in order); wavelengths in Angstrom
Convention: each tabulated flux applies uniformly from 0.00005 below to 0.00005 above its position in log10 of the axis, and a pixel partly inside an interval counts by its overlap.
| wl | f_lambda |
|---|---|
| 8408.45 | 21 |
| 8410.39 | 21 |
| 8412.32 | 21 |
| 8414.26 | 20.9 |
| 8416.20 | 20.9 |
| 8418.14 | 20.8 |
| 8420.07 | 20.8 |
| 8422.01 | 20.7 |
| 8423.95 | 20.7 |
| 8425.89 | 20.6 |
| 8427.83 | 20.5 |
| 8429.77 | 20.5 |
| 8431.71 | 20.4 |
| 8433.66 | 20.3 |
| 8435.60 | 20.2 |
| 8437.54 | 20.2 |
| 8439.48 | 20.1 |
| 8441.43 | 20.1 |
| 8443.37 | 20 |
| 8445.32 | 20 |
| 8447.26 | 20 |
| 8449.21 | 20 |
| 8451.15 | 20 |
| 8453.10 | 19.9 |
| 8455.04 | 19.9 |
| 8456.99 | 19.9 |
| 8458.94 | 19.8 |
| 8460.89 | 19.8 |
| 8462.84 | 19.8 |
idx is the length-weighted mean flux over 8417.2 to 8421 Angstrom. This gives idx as 20.8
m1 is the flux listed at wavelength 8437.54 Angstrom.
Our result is 20.2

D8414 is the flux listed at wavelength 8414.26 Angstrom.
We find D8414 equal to 20.9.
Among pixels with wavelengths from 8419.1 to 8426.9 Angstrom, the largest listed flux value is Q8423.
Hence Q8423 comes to 20.8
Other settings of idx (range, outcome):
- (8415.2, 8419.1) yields 20.8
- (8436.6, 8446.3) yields 20.1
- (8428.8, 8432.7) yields 20.4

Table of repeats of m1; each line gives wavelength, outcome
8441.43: 20.1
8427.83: 20.5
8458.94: 19.8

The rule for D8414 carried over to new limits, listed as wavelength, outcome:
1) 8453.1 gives 19.9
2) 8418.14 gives 20.8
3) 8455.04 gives 19.9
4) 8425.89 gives 20.6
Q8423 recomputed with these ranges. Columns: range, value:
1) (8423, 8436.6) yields 20.7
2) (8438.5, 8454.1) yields 20.1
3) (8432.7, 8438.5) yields 20.3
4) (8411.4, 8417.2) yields 21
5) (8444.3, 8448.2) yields 20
